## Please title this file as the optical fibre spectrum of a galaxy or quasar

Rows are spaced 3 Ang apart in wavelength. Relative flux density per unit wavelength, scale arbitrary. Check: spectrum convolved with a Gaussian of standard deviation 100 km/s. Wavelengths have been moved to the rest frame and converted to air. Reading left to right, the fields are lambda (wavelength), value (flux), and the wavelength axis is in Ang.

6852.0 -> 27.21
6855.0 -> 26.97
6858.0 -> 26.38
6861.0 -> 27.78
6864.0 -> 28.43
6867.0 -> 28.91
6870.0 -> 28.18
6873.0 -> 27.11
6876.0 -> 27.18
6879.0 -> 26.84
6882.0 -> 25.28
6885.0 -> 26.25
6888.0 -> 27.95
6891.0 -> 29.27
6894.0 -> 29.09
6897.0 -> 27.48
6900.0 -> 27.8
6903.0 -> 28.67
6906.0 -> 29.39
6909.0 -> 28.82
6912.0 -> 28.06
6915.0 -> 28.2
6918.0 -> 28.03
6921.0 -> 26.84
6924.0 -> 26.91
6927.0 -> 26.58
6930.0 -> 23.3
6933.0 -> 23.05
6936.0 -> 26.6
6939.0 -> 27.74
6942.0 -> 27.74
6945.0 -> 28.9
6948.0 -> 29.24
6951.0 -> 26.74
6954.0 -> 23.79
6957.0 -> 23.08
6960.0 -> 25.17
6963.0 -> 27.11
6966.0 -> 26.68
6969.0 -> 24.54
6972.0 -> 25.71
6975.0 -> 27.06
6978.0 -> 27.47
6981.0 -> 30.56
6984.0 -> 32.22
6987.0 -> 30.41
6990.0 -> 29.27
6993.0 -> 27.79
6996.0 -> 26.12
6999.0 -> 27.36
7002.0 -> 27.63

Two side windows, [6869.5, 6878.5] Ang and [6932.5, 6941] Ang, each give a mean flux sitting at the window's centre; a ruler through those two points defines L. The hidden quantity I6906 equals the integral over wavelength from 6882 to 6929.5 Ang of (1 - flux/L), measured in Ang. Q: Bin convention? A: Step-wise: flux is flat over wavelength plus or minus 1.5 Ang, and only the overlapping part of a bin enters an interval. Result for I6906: -1.8 Ang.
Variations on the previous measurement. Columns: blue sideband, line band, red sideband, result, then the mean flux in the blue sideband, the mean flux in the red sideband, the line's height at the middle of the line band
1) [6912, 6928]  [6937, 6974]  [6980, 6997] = 2.7 Ang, 27.4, 29.5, 28.5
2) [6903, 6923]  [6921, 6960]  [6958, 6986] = 2.4 Ang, 28.2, 27.4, 27.8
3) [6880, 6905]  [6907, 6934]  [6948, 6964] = 0.0 Ang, 27.7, 25.5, 26.8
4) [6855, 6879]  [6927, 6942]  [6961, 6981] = 0.8 Ang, 27.6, 26.7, 27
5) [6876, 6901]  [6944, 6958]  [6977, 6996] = 1.1 Ang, 27.5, 29.4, 28.7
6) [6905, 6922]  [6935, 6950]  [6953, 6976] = -0.8 Ang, 28.2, 25.4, 26.6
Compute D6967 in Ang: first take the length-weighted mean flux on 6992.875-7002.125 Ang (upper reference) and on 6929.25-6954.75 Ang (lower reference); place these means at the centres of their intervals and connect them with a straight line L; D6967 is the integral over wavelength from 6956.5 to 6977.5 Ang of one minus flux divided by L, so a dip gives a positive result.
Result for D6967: 0.7 Ang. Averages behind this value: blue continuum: 26.5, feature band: 25.8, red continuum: 27.1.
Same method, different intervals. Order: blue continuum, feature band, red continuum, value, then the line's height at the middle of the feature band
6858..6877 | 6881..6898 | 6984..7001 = 0.2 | 28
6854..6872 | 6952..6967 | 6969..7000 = 1.6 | 28.1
